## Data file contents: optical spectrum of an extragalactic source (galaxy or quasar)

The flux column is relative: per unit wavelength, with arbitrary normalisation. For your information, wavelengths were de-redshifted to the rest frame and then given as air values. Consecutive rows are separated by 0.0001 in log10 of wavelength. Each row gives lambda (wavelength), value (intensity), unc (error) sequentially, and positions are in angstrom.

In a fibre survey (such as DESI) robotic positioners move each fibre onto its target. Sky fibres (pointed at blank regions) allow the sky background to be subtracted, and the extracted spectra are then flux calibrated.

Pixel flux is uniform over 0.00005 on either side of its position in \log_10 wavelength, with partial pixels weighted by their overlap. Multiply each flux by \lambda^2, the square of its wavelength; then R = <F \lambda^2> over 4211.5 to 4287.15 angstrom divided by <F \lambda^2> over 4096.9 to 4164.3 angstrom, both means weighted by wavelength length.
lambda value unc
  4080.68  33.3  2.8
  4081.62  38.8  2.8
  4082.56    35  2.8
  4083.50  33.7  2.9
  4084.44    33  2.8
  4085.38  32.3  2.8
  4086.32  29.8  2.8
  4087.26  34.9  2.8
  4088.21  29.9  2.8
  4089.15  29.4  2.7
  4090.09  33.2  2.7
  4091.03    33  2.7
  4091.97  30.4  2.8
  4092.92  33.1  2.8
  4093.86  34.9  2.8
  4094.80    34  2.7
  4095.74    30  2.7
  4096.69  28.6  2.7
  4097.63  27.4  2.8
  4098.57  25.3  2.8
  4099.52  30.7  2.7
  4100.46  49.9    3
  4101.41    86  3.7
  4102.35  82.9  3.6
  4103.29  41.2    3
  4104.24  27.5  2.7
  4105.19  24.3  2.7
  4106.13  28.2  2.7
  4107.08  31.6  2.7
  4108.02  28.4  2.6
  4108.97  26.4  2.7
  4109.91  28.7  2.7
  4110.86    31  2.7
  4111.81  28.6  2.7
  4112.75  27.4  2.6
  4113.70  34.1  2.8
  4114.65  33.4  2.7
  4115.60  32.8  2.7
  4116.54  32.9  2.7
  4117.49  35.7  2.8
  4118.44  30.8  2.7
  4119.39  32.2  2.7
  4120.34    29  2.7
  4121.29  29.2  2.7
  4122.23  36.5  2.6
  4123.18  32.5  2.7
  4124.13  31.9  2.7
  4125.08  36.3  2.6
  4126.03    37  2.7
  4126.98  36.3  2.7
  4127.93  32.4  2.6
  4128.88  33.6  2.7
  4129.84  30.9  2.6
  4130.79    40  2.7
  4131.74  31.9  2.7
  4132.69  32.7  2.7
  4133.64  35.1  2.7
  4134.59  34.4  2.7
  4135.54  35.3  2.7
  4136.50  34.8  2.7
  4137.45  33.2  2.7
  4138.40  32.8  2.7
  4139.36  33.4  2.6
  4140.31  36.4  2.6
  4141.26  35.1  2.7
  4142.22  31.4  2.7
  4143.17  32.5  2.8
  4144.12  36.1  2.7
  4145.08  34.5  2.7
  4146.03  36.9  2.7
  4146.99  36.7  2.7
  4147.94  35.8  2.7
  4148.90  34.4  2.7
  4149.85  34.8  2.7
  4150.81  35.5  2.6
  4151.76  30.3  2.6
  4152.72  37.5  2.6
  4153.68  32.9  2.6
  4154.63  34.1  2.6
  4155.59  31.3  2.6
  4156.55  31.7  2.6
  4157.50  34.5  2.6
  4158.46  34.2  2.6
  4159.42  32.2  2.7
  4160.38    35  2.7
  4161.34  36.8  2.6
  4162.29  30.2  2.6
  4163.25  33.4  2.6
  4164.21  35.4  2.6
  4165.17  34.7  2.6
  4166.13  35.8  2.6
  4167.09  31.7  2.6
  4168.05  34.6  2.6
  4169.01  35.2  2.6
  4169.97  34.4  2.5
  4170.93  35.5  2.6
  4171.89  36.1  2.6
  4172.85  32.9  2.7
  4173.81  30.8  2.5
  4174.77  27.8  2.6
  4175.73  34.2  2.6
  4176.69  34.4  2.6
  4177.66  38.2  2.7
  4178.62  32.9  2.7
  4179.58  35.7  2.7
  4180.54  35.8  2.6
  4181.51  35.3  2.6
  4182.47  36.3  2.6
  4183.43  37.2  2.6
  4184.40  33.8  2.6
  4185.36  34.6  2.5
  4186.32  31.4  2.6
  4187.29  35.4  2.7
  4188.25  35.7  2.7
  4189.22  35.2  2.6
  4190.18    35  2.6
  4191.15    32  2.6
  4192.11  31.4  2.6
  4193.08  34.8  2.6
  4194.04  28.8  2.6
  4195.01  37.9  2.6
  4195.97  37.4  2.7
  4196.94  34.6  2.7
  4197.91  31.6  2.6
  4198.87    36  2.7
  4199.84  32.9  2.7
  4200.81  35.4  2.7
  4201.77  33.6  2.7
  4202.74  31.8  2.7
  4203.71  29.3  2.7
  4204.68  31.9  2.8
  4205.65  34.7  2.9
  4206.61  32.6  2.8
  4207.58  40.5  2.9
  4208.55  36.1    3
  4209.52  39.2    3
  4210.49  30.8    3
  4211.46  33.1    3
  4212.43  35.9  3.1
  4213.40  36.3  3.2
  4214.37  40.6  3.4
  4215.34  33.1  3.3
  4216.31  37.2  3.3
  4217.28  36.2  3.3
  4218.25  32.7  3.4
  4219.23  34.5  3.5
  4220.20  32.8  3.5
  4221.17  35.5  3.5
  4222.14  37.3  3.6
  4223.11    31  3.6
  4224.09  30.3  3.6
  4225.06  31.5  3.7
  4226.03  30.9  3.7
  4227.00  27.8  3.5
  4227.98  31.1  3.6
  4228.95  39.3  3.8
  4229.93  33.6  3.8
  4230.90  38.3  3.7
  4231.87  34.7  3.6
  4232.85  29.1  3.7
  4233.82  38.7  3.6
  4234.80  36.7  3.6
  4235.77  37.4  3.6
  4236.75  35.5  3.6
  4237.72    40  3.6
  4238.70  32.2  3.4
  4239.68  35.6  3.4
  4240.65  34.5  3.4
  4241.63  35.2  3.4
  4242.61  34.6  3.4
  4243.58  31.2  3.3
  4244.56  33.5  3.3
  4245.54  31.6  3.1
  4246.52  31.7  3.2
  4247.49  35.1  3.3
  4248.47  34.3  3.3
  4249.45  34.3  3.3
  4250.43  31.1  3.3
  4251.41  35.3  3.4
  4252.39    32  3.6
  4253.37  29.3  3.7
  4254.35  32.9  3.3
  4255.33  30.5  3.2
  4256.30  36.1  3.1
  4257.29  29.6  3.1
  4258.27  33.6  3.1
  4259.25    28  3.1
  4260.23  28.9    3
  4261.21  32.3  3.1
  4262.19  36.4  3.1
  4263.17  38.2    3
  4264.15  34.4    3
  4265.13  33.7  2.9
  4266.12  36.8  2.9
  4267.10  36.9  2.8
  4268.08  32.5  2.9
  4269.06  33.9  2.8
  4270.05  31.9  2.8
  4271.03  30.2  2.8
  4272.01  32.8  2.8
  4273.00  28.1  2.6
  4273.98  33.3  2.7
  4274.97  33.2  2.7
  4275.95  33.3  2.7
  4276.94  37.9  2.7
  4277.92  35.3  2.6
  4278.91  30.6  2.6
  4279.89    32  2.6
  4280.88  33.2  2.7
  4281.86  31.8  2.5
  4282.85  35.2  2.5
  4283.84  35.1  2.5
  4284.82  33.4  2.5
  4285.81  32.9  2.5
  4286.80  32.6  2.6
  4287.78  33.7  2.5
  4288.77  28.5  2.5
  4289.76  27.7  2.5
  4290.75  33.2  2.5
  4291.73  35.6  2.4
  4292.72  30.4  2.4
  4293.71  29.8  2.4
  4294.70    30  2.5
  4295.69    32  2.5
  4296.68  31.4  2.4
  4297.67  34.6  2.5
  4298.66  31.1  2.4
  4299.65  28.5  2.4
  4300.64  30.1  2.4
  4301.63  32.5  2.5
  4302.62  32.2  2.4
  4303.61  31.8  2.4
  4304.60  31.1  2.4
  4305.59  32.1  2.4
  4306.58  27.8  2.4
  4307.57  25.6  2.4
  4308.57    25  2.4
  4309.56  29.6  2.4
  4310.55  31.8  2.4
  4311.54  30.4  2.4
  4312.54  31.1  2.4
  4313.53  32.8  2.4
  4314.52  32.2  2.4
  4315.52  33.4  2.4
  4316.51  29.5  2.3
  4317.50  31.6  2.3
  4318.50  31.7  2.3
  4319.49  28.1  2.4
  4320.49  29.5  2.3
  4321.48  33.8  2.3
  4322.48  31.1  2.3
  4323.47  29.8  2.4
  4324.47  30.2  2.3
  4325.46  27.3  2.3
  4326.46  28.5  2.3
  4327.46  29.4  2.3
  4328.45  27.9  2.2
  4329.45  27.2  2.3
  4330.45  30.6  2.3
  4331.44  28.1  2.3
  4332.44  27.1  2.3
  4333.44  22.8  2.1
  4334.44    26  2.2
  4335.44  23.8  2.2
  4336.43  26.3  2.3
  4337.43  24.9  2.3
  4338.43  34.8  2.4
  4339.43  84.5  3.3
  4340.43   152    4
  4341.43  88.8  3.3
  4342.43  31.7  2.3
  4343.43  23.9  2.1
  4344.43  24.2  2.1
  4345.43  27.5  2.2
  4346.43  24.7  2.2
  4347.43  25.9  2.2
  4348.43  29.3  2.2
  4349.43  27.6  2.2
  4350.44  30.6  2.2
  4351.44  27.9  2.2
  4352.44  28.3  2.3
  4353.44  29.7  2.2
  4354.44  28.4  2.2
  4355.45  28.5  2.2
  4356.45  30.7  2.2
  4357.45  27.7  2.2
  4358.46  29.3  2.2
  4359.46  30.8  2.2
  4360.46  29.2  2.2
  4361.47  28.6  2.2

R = 1.0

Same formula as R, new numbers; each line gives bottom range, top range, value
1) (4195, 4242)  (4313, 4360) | 1.03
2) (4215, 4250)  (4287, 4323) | 0.94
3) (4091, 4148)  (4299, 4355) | 1.06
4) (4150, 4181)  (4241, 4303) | 1.01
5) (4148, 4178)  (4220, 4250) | 1.04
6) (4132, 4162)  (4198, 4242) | 1.04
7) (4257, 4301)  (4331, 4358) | 1.15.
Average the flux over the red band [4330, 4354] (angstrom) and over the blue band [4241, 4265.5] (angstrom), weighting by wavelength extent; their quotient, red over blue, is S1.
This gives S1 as 1.1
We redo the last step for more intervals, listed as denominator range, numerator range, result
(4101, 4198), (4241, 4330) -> 0.92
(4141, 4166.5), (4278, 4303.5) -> 0.94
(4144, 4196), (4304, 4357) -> 0.97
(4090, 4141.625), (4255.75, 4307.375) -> 0.94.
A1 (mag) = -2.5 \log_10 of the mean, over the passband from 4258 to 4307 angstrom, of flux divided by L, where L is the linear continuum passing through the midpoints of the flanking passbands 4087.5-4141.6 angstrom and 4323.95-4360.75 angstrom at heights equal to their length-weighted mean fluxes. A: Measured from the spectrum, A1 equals 0.07 mag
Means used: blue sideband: 34.3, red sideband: 34.5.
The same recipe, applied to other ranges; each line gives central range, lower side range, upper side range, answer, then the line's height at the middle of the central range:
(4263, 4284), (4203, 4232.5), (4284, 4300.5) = -0.04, 32.3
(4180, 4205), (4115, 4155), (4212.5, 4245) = 0.01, 34.3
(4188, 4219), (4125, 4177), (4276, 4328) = -0.04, 33.1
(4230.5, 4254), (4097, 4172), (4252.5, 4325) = -0.05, 32.7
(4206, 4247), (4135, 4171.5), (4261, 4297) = -0.03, 33.5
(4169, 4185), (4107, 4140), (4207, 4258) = -0.03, 33.4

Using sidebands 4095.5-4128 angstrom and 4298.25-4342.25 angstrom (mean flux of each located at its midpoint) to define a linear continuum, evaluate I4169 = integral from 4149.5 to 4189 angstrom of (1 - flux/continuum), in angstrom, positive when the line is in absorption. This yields 0.8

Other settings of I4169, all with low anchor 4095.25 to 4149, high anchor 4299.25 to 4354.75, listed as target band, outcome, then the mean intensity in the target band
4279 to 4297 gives 0.8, 32.1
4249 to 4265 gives 0.5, 32.7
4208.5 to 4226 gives -0.3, 34.5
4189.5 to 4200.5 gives 0.1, 33.9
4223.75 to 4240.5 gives -0.2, 34.3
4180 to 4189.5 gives -0.2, 35.1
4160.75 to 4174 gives 0.1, 34.2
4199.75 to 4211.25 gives 0.0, 34.1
